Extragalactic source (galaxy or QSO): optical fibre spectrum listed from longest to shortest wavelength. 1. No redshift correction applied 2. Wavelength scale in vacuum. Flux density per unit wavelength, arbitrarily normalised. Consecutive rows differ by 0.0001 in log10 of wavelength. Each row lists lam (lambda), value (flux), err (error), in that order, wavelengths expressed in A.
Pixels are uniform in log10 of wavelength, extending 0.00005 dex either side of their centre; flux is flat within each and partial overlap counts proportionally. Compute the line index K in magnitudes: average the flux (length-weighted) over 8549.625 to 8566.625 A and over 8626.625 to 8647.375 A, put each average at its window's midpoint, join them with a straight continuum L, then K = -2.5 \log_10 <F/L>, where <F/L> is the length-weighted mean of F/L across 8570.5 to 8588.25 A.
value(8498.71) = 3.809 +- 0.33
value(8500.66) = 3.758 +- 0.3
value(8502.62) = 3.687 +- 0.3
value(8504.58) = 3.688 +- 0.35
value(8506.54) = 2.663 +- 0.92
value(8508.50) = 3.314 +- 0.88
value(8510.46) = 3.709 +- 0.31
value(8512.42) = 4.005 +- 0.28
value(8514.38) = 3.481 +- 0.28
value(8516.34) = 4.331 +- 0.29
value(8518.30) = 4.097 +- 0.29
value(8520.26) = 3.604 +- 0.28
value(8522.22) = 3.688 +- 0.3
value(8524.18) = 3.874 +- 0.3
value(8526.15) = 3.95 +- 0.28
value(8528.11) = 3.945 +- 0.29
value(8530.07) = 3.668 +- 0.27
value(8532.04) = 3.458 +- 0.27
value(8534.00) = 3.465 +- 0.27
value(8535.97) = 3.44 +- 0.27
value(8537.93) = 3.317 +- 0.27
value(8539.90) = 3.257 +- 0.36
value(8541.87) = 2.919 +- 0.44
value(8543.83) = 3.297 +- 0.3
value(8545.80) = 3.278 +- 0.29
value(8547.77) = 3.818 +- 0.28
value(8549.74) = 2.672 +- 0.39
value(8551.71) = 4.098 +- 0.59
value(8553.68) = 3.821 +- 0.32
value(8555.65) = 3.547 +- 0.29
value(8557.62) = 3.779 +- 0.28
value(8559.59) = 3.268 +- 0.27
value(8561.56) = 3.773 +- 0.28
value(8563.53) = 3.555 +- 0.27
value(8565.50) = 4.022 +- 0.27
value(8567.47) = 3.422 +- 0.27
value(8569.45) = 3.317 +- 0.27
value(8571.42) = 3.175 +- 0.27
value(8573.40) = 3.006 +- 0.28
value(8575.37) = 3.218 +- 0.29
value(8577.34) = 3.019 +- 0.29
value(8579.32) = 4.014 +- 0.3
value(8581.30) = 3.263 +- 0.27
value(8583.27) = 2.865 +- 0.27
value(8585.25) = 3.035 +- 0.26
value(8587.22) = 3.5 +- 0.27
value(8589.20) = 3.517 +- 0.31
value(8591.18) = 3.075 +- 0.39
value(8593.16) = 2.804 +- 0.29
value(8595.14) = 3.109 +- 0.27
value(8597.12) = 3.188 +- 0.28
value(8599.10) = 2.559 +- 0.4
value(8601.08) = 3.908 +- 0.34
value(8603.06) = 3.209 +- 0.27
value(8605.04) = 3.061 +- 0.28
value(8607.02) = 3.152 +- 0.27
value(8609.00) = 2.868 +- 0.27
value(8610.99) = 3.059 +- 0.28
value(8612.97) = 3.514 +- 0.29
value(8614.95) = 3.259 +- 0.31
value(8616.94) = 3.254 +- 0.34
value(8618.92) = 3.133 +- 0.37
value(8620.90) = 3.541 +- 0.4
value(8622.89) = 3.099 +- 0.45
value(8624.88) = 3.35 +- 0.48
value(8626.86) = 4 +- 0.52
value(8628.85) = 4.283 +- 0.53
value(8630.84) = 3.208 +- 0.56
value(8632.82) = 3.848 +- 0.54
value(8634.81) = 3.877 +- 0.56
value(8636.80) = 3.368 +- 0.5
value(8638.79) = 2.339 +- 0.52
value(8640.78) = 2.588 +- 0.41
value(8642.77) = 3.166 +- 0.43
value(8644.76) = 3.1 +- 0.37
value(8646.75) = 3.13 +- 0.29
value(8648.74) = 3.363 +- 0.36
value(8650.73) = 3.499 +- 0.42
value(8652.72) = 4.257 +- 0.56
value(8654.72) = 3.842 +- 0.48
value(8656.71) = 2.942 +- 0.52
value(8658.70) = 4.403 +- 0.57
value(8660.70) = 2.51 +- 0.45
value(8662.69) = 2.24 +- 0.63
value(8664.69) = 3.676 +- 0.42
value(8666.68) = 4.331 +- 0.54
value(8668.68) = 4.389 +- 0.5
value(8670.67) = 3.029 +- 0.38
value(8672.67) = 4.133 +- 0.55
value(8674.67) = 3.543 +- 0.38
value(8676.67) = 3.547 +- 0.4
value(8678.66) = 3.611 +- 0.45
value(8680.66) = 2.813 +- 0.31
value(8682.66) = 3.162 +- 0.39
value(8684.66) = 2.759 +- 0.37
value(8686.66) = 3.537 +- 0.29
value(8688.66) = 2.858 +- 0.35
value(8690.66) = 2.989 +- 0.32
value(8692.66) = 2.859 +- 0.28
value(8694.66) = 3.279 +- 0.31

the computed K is 0.11 mag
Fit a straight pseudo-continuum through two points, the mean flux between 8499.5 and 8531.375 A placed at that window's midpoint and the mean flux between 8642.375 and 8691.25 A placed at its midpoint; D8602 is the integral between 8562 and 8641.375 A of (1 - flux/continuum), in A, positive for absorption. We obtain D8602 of 5.4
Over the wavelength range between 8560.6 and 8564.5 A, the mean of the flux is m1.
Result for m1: 3.67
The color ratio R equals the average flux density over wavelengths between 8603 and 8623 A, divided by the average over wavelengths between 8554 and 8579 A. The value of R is 0.93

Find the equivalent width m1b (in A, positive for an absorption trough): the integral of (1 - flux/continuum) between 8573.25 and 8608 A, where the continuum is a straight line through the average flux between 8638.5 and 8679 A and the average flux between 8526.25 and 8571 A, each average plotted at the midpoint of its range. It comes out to 2.80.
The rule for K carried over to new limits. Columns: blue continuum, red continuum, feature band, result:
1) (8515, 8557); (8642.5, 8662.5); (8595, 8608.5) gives 0.10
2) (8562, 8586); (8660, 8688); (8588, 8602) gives 0.06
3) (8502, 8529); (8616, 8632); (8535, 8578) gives 0.07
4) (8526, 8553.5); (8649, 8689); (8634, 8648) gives 0.13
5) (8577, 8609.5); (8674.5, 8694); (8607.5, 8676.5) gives -0.08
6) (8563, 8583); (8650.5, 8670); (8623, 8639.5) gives 0.00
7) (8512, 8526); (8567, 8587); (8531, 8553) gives 0.08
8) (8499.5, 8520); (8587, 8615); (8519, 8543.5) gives 0.00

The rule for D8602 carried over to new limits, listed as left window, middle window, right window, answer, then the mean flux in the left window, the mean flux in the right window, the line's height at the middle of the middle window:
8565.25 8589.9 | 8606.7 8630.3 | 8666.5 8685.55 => 0.1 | 3.31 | 3.5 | 3.39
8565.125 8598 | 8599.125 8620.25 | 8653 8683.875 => 0.7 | 3.25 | 3.49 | 3.33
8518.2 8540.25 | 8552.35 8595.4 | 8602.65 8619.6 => 0.1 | 3.64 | 3.17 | 3.38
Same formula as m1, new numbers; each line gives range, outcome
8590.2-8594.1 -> 2.94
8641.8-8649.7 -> 3.19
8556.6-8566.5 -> 3.68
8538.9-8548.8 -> 3.31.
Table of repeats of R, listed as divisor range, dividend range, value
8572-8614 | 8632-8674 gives 1.08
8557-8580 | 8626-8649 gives 0.97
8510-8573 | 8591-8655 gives 0.92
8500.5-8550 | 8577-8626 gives 0.90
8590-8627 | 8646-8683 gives 1.09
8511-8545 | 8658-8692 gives 0.93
